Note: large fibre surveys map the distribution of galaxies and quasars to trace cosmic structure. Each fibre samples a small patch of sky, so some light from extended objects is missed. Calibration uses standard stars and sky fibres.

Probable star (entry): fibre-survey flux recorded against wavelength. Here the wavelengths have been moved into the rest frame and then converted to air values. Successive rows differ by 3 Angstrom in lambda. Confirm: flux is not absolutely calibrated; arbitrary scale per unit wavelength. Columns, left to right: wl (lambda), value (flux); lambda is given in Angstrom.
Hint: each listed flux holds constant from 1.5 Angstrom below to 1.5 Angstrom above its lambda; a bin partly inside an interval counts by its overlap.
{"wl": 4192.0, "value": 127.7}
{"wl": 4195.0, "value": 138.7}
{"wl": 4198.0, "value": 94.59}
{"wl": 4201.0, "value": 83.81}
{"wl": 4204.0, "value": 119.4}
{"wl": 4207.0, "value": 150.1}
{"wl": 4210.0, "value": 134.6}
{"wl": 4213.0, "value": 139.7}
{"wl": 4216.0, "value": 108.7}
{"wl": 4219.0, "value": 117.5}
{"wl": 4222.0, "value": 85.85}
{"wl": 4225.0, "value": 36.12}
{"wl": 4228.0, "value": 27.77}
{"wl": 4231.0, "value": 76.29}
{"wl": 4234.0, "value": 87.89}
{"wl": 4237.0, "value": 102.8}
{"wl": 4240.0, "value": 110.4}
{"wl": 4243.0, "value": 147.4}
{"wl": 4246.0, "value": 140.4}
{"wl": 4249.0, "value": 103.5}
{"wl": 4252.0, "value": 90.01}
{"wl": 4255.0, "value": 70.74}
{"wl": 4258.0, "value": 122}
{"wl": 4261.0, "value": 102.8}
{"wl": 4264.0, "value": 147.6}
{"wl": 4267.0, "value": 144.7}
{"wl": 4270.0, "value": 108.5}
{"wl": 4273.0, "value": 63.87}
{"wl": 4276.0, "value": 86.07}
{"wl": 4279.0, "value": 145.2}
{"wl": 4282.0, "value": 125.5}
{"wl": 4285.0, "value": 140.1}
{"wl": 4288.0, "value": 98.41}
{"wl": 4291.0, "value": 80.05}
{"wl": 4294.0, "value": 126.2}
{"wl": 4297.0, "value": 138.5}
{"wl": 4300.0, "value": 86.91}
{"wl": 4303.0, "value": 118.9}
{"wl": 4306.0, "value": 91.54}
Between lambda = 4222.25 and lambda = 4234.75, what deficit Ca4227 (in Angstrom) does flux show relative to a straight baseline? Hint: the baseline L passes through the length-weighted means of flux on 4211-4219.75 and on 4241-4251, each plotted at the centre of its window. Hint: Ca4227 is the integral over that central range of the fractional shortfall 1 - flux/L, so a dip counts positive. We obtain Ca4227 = 6.7 Angstrom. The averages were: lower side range 123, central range 58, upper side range 127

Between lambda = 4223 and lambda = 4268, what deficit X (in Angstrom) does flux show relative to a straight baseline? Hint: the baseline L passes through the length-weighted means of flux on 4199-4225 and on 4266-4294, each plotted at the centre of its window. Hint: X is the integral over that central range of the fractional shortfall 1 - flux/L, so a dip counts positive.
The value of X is 4.6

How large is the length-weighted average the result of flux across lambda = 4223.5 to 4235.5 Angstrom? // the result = 57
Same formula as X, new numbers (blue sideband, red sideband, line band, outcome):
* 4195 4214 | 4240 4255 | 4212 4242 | 7.2 Angstrom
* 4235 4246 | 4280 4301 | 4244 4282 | 2.3 Angstrom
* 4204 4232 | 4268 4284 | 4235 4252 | -2.3 Angstrom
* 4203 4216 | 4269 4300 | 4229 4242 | 3.2 Angstrom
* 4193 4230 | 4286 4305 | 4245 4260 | 0.2 Angstrom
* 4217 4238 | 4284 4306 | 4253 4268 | -3.6 Angstrom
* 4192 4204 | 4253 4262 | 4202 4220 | -3.3 Angstrom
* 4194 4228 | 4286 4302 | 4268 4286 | -0.8 Angstrom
